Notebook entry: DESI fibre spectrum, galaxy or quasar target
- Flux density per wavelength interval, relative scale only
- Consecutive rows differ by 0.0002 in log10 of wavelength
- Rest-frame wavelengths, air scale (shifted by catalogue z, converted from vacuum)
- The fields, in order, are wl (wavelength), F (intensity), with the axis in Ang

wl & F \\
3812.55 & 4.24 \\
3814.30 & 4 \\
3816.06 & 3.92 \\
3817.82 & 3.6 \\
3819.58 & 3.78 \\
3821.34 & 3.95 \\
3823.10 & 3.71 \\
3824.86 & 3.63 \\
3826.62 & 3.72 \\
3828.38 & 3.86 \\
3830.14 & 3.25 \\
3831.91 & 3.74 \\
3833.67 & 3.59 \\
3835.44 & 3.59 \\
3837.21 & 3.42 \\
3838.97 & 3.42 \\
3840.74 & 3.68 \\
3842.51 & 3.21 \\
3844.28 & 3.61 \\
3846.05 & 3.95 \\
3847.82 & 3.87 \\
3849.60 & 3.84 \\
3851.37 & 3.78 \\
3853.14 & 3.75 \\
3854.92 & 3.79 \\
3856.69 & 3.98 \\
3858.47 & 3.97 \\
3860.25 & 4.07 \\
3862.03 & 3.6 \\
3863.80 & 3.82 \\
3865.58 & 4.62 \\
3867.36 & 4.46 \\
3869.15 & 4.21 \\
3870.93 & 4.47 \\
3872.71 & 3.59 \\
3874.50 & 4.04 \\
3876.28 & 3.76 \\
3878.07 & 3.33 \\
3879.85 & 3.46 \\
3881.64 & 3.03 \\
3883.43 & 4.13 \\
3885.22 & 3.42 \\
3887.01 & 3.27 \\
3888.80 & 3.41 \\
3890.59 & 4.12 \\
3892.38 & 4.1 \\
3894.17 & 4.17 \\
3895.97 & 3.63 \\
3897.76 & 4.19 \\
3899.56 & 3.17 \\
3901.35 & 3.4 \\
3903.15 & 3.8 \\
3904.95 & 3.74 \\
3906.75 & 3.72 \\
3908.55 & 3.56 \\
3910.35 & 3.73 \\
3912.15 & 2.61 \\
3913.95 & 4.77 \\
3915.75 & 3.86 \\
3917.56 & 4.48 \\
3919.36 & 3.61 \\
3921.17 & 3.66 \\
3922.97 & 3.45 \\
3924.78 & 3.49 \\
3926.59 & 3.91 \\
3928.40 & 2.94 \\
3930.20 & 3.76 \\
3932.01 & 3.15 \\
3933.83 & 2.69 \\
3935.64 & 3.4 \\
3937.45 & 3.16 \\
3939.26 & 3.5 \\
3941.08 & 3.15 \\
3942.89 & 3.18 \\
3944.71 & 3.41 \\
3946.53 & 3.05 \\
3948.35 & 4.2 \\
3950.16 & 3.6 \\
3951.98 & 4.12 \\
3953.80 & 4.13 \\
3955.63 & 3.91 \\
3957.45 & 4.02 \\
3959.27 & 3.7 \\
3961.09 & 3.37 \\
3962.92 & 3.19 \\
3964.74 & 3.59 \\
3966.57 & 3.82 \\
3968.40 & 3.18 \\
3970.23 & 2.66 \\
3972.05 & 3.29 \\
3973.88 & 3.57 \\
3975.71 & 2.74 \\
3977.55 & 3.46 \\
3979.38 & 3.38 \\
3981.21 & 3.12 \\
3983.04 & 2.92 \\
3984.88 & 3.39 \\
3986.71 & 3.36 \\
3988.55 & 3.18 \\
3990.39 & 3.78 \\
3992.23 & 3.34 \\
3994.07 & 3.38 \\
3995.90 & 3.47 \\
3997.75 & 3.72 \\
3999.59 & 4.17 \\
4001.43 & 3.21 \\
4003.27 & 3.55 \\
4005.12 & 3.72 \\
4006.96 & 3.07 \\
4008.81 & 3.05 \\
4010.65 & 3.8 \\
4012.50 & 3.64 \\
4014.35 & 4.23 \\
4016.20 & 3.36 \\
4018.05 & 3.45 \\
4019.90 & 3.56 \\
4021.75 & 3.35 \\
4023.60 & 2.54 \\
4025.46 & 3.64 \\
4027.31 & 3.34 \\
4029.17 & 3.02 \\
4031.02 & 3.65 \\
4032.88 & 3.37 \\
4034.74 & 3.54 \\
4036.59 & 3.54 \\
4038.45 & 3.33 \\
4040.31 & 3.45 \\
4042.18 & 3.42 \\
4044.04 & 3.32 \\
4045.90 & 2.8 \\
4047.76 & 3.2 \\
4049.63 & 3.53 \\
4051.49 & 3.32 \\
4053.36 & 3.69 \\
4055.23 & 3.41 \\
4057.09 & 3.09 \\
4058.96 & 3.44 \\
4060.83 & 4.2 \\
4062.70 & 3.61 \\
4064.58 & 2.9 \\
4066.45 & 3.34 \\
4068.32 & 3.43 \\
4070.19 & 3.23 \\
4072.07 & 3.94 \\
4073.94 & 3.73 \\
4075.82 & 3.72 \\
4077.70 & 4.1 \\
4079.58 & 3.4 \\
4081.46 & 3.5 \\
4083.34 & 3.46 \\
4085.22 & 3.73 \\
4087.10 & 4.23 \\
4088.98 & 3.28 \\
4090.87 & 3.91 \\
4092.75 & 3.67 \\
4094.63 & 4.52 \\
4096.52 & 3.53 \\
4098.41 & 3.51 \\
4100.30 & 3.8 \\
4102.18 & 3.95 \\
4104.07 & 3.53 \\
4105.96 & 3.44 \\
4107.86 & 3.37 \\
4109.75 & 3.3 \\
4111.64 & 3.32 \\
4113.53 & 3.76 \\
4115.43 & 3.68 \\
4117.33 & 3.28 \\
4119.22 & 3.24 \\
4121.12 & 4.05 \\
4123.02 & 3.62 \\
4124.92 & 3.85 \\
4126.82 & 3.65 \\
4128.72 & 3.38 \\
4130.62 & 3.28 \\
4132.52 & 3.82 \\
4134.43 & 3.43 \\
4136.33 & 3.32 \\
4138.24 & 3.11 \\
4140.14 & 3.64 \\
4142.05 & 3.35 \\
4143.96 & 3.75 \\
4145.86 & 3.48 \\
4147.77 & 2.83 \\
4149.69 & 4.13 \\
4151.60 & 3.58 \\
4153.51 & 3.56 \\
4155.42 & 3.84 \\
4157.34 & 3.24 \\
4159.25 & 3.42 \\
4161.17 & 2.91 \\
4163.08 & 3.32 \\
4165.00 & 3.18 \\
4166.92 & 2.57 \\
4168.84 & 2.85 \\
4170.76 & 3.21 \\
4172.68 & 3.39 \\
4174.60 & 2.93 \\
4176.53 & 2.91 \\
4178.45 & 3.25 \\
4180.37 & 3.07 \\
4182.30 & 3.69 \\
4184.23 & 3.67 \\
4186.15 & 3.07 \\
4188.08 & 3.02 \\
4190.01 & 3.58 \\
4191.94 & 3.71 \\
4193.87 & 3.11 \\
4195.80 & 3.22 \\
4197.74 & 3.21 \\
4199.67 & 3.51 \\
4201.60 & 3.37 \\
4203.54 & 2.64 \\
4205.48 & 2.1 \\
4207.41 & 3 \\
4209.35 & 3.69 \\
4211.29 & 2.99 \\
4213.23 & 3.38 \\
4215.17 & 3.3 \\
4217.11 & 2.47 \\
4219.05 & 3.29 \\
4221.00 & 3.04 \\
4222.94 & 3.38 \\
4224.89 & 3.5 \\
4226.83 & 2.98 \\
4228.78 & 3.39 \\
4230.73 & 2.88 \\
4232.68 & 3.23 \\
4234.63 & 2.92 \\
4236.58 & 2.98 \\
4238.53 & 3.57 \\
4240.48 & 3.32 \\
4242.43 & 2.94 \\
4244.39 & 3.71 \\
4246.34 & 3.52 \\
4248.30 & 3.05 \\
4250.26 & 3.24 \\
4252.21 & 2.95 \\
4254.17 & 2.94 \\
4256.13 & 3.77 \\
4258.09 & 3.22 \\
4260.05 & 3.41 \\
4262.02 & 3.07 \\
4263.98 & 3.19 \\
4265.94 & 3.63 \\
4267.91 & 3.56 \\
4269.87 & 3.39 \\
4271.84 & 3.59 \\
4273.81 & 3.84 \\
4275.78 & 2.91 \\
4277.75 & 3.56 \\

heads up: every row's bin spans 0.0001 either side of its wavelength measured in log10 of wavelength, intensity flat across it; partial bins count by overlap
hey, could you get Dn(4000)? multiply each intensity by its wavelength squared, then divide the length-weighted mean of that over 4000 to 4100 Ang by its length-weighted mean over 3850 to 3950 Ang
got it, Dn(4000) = 1.0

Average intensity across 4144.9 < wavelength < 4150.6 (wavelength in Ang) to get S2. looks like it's 3.47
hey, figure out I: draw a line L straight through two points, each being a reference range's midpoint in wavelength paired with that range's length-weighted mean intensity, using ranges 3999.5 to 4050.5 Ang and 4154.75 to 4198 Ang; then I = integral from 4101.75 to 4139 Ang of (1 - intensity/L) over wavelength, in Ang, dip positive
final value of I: -2.5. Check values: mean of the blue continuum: 3.41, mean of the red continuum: 3.23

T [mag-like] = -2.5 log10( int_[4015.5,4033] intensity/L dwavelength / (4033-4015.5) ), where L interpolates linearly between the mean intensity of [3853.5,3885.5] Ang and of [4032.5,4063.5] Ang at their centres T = 0.052 mag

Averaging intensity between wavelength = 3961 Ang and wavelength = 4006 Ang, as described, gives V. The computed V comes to 3.38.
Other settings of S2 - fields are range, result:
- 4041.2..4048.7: 3.18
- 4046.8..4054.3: 3.43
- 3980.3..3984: 3.02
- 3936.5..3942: 3.27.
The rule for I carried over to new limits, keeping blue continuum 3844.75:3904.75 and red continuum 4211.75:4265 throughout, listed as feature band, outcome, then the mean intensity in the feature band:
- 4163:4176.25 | 1.1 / 3.04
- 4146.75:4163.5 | -0.4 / 3.43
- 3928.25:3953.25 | 2.1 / 3.41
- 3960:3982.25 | 2.3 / 3.28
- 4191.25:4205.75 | 0.6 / 3.14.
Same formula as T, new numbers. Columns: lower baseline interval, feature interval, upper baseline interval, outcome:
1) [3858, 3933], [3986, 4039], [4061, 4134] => 0.06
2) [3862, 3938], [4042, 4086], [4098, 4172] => 0.01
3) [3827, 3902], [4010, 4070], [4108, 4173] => 0.04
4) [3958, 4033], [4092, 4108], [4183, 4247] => -0.13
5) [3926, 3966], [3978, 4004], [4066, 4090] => 0.04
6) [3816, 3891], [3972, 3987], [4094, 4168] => 0.12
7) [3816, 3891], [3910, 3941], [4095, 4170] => 0.05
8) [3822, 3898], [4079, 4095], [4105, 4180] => -0.08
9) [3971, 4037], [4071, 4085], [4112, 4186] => -0.09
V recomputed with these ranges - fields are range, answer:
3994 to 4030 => 3.47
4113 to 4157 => 3.54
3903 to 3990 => 3.49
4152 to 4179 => 3.19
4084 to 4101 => 3.79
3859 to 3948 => 3.66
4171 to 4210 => 3.2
